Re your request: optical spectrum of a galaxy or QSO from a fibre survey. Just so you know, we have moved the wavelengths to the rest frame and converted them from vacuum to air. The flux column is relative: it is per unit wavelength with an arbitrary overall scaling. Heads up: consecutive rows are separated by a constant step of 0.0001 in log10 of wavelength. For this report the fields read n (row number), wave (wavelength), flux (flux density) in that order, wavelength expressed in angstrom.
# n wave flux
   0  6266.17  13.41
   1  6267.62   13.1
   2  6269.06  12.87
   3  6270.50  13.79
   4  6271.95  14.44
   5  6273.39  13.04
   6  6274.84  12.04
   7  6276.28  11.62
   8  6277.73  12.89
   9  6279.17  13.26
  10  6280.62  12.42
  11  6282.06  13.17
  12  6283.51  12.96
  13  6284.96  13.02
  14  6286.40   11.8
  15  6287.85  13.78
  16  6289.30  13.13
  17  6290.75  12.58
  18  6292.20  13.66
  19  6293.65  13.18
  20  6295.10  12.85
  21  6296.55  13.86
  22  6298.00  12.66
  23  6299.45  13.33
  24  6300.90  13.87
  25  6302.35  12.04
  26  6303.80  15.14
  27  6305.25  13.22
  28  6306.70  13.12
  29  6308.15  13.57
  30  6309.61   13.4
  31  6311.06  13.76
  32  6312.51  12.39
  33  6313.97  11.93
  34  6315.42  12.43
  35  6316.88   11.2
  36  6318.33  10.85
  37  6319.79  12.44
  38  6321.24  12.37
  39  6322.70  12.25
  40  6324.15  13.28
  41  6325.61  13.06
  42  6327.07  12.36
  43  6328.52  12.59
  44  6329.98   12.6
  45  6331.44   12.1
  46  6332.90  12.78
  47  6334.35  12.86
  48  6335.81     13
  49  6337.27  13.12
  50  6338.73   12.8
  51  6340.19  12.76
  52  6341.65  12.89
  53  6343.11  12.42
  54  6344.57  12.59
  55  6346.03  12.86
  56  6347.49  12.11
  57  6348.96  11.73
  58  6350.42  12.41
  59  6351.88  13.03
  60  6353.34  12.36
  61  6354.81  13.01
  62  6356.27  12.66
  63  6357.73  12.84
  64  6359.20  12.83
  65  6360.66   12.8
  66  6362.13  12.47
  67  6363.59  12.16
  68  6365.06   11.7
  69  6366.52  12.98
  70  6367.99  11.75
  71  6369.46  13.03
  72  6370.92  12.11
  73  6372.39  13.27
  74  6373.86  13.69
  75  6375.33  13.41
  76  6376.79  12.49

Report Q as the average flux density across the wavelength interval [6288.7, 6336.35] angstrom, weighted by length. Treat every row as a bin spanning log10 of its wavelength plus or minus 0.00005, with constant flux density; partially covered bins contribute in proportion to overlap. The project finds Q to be 12.8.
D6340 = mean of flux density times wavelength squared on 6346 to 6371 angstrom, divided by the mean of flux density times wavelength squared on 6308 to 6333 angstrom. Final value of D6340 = 1.01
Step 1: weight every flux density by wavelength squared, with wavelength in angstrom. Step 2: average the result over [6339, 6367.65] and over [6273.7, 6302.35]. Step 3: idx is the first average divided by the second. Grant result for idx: 0.99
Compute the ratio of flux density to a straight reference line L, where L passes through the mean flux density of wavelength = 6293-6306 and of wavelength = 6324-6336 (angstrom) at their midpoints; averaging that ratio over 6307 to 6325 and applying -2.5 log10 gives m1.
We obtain 0.04 mag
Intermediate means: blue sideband 13.4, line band 12.5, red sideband 12.7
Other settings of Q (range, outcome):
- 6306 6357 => 12.6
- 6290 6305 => 13.3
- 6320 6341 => 12.7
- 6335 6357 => 12.6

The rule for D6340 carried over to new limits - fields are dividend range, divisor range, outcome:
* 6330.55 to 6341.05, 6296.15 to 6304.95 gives 0.96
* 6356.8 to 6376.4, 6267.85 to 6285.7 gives 1.01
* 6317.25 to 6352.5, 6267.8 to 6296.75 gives 0.98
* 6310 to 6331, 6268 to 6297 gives 0.97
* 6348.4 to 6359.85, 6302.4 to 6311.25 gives 0.94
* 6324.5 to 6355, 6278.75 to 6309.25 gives 0.97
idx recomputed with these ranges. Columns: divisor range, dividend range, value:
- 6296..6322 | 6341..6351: 0.98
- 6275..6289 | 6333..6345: 1.02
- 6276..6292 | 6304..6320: 0.99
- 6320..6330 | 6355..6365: 1.01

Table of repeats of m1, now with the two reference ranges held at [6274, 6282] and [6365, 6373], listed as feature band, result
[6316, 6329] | 0.023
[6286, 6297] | -0.050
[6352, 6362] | -0.019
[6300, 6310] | -0.080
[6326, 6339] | -0.015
